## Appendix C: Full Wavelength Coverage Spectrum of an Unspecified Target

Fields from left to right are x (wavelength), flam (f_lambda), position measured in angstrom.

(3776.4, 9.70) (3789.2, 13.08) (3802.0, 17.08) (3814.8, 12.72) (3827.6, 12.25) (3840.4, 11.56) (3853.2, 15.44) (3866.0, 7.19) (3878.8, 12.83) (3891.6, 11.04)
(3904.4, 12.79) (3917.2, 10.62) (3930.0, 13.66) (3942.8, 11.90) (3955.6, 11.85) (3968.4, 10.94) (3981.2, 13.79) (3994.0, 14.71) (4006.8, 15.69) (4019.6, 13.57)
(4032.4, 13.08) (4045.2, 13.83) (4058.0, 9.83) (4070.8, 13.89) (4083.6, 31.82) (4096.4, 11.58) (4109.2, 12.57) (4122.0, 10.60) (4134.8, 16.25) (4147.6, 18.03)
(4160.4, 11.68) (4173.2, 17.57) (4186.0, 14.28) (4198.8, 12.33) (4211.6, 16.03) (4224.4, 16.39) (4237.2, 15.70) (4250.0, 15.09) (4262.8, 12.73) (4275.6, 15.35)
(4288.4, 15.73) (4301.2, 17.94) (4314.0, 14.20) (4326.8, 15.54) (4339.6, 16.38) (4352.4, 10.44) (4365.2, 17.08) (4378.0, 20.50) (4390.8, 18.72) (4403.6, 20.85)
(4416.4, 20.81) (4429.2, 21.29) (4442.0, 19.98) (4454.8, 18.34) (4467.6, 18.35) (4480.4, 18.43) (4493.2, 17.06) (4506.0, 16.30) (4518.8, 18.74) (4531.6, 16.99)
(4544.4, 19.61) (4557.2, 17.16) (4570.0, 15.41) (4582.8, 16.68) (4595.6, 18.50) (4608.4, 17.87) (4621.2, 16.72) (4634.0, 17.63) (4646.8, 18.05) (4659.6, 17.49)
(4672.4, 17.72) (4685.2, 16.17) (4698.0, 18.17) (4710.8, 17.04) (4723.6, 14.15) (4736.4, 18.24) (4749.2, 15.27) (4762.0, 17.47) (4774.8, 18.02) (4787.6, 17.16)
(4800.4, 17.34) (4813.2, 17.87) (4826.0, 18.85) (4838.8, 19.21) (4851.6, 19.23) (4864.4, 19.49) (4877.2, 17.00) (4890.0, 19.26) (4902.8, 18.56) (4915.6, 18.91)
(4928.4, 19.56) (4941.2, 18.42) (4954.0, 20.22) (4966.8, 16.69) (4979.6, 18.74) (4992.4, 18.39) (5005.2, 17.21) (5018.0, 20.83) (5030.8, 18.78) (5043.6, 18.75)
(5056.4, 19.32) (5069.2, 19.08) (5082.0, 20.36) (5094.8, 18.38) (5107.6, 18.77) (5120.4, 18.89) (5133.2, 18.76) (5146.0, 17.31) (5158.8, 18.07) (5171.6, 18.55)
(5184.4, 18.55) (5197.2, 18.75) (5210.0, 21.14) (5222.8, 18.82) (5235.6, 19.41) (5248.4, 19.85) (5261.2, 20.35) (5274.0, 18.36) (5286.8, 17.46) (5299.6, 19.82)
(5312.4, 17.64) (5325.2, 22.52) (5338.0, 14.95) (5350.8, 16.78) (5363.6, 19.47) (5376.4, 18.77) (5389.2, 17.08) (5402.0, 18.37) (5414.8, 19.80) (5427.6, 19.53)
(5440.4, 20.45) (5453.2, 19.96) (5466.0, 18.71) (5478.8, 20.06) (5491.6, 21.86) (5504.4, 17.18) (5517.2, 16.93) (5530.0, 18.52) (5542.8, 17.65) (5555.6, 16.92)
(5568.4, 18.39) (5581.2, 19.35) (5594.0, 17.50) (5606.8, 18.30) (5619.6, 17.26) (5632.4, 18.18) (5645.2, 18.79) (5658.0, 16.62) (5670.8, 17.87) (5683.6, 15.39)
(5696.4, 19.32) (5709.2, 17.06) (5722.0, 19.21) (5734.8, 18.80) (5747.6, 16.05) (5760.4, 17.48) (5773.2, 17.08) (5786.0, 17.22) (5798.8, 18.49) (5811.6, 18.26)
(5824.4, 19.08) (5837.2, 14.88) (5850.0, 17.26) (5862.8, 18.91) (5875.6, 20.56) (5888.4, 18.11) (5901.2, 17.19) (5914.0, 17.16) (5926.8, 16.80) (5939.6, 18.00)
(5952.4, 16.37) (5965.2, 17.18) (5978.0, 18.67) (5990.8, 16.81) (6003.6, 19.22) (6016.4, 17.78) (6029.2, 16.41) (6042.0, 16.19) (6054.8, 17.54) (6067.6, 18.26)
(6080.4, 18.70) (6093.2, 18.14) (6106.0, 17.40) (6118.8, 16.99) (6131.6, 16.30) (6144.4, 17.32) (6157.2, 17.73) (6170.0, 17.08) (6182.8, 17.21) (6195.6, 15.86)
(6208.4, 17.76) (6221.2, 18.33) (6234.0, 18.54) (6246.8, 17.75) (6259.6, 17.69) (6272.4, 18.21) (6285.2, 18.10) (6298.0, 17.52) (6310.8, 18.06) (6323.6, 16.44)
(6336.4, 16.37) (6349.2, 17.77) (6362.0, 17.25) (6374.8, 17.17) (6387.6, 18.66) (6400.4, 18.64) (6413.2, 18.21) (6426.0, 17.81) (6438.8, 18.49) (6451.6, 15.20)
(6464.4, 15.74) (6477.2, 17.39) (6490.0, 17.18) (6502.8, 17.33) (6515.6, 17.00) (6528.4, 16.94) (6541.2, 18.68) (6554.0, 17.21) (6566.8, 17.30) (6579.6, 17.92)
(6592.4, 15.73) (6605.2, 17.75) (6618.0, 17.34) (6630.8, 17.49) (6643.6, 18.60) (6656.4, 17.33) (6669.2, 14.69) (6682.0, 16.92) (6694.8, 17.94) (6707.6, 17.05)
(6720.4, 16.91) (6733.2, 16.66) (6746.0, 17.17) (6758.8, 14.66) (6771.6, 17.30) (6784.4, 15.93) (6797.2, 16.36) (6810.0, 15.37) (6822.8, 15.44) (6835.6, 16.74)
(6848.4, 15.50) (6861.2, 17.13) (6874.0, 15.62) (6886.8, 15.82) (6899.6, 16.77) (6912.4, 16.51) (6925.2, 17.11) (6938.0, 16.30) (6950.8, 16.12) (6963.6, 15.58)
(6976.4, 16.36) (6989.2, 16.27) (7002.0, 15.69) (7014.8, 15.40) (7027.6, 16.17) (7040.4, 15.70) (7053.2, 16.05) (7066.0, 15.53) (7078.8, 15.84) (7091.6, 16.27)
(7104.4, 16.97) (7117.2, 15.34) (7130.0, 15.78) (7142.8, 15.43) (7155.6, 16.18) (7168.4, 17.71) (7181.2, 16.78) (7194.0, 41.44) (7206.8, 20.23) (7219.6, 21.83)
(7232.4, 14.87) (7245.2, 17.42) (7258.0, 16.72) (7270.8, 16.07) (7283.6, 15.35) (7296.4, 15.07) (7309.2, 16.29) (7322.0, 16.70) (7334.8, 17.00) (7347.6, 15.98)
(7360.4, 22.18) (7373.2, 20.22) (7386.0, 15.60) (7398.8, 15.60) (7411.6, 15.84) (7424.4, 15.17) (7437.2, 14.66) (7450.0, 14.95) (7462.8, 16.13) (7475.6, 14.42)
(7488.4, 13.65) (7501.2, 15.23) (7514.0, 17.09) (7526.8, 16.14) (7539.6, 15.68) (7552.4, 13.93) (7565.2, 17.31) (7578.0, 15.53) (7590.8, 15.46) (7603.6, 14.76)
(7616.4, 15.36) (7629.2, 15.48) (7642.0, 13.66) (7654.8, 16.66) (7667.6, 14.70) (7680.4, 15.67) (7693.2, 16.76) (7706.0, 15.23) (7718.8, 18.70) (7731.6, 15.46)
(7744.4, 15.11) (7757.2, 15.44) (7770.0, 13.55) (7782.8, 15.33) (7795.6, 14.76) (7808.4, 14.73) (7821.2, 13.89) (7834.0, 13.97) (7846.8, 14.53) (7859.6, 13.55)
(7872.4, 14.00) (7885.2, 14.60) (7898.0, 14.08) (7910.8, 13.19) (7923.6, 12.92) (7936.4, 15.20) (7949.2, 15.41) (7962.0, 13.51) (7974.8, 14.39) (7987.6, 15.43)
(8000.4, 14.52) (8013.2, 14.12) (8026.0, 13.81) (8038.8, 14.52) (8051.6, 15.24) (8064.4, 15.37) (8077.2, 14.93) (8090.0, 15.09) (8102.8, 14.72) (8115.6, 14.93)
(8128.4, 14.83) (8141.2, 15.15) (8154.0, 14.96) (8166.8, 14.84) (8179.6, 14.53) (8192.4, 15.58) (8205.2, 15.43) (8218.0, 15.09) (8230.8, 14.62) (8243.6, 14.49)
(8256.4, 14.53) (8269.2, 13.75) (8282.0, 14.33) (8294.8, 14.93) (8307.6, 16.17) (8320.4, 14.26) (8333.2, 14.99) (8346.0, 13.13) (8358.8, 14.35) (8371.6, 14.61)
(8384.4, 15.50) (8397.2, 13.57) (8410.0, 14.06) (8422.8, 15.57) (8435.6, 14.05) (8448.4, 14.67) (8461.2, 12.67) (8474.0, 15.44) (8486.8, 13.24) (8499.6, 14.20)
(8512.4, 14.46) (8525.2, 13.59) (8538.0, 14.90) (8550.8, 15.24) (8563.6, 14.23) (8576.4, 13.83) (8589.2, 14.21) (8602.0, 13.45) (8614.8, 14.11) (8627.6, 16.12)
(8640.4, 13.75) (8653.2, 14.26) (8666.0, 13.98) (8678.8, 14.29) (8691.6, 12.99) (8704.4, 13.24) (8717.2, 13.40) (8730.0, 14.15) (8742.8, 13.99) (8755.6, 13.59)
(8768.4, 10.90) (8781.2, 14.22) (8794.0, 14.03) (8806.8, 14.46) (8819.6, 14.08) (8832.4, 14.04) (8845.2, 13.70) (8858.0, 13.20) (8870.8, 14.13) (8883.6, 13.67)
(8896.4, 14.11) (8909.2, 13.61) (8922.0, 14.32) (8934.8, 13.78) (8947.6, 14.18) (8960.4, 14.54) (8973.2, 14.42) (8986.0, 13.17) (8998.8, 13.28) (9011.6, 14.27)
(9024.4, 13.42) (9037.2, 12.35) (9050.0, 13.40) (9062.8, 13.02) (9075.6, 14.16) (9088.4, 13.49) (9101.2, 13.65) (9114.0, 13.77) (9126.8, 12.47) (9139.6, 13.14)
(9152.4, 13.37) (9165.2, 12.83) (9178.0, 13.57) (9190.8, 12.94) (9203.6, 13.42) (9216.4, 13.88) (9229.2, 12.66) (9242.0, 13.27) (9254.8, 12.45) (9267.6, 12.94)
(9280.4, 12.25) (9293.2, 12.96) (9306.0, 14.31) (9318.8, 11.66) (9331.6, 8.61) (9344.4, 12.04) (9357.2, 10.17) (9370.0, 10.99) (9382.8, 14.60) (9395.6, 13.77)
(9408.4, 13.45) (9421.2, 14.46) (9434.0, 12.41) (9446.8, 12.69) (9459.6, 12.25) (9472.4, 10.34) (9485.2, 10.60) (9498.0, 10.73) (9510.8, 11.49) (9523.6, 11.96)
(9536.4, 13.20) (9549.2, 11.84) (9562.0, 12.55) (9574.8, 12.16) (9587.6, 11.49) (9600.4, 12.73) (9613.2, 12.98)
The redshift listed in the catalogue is 0.095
